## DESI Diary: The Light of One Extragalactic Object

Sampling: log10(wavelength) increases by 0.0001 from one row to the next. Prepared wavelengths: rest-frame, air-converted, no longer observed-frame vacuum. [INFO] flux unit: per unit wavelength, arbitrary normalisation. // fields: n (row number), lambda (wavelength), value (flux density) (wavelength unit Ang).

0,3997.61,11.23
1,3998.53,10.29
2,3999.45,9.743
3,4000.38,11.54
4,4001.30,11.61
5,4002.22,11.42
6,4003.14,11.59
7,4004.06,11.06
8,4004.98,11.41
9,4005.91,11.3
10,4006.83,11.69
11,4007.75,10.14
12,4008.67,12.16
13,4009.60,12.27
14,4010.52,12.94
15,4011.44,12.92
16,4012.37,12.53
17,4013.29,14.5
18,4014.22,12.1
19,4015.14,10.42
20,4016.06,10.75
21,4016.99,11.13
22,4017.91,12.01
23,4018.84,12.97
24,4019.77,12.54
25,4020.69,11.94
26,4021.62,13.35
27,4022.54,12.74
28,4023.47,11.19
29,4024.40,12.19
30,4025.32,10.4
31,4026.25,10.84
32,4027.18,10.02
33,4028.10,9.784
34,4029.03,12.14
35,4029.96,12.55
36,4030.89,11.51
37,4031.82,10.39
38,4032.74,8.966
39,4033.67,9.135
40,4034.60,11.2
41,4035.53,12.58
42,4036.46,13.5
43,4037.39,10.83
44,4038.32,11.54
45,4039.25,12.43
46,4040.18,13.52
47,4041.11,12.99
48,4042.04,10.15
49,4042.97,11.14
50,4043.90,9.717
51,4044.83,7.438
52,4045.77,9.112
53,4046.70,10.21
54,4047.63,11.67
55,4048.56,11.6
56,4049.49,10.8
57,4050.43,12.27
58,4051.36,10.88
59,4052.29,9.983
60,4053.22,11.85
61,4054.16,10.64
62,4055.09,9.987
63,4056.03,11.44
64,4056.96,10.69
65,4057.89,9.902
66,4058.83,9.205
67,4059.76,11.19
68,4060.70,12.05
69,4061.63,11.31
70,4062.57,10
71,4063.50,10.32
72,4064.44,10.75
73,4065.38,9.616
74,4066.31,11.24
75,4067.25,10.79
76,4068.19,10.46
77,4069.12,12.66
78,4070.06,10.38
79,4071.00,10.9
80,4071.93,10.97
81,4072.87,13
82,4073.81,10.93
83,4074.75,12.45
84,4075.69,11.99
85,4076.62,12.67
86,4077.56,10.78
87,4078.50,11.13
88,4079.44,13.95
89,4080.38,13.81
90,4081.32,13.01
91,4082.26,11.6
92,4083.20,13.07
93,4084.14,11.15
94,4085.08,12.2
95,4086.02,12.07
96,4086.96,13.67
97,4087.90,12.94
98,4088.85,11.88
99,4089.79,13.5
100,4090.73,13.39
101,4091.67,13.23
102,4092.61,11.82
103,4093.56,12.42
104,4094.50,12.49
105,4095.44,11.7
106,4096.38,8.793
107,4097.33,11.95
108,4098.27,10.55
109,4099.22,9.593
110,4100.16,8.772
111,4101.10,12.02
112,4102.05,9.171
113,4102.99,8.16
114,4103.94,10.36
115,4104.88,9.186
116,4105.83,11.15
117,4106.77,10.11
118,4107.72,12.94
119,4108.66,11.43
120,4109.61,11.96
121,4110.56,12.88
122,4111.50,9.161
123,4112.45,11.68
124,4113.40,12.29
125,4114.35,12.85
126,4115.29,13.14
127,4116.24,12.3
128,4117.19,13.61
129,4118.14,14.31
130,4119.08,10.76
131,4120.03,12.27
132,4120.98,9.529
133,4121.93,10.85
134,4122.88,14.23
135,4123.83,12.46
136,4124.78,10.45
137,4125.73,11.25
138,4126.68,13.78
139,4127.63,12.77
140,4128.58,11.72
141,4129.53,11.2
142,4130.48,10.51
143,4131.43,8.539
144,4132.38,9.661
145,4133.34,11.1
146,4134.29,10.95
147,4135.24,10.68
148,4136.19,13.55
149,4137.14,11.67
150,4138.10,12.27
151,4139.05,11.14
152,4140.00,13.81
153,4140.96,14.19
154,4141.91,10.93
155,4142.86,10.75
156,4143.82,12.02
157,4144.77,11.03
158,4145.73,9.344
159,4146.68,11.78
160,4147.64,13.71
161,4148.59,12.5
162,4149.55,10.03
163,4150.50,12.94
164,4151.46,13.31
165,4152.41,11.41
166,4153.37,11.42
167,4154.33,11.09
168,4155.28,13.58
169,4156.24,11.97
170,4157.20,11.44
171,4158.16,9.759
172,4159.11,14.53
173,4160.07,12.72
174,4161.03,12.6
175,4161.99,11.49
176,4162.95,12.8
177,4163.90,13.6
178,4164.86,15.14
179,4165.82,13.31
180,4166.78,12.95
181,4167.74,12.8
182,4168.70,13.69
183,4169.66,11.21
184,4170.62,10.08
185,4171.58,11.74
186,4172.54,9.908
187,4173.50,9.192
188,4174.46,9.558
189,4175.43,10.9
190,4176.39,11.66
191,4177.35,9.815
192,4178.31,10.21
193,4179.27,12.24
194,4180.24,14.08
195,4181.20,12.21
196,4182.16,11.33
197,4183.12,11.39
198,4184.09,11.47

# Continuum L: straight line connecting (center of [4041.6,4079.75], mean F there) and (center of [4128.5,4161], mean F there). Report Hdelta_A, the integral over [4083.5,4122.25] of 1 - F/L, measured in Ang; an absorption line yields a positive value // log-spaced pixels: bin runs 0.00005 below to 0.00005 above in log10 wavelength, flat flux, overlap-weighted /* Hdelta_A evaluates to -0.9 Ang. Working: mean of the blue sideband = 10.9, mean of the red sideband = 11.7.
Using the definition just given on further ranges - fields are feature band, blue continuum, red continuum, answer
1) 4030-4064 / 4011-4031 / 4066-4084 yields 2.71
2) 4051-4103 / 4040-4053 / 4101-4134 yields -1.65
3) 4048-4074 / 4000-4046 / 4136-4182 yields 1.56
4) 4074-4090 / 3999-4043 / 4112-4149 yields -0.92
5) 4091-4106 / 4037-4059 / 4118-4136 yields 0.63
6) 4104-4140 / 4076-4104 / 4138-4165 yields 0.94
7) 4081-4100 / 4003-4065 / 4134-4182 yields -0.69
